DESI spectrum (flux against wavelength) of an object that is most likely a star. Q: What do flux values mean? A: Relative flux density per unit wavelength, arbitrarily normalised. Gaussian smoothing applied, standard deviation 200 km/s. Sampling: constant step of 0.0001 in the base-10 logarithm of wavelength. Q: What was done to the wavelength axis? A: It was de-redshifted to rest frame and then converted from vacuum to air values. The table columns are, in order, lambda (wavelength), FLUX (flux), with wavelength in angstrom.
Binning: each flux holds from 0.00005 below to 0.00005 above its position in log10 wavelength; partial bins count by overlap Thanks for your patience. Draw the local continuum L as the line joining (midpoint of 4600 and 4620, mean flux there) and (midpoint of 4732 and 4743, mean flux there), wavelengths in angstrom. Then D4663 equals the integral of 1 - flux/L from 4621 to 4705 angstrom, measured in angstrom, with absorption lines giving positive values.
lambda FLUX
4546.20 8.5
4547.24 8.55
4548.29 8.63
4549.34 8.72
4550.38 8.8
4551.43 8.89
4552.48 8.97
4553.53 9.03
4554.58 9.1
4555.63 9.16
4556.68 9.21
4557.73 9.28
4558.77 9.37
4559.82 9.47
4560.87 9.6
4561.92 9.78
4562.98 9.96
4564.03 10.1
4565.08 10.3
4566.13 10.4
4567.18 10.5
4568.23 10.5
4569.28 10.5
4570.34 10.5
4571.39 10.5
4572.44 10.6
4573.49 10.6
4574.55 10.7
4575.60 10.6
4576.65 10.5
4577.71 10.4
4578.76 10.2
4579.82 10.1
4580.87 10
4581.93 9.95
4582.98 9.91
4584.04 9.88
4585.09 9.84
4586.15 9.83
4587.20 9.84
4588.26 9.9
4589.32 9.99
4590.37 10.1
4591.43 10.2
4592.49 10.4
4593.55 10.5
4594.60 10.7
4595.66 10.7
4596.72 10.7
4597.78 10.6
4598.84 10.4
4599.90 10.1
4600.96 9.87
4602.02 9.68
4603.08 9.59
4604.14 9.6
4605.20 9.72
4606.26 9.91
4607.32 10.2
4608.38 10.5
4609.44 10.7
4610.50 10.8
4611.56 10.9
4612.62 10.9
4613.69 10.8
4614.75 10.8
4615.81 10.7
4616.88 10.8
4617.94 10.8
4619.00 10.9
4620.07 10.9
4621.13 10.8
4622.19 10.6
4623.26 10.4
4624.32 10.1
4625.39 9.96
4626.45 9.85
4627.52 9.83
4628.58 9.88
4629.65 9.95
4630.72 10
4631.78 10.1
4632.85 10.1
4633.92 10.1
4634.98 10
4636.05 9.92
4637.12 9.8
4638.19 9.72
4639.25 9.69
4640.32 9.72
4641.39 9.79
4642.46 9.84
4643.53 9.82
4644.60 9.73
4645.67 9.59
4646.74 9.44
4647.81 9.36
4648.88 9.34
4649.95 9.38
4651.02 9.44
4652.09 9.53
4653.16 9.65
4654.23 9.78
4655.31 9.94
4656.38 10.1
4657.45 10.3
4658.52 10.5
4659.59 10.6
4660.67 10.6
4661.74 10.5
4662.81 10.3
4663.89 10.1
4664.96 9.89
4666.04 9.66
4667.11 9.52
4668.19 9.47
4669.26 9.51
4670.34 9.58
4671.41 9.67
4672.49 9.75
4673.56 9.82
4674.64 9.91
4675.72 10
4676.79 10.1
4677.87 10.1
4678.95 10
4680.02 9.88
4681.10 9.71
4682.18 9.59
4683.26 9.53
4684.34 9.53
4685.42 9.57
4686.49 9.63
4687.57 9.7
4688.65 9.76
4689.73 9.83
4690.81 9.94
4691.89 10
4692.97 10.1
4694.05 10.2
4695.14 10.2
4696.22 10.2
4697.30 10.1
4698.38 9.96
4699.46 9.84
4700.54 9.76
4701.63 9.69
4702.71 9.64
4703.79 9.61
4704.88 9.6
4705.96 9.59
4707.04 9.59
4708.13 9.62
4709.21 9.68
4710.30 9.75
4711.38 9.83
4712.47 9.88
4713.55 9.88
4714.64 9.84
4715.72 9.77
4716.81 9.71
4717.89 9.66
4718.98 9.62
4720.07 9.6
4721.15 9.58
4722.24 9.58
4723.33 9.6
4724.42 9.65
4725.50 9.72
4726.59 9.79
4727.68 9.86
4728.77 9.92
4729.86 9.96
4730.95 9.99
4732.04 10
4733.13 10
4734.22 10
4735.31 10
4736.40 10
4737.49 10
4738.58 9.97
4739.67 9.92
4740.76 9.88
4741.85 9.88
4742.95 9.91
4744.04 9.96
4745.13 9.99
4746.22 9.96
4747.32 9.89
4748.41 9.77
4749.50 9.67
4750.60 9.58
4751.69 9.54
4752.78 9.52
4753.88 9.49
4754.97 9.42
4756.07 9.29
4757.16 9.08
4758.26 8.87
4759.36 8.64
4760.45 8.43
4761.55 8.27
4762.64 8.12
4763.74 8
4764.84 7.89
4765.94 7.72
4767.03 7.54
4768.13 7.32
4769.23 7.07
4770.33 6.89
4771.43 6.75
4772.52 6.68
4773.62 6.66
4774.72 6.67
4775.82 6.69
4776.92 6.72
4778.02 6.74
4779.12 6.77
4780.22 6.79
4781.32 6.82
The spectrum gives 2.8 angstrom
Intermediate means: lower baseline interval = 10.4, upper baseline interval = 9.96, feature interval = 9.88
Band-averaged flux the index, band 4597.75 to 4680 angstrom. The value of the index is 10.1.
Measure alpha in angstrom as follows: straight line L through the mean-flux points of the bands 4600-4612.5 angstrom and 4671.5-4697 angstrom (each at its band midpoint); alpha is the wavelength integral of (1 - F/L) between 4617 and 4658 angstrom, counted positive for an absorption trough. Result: 0.4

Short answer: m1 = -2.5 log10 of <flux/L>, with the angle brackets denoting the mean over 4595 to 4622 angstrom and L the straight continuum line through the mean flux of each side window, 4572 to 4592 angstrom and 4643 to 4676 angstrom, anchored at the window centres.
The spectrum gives -0.04 mag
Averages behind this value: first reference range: 10.2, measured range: 10.5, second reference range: 9.83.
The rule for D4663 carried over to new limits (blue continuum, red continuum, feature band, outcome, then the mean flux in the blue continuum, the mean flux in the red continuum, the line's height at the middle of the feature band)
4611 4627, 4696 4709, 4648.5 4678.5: 0.8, 10.6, 9.76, 10.2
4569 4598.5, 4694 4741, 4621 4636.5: 0.1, 10.3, 9.82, 10.1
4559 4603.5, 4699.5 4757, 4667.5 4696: 0.2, 10.2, 9.76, 9.9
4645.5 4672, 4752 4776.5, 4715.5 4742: -3.8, 9.83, 7.96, 8.59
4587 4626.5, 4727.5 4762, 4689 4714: 0.1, 10.4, 9.65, 9.87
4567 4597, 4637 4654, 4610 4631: -1.3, 10.3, 9.62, 9.88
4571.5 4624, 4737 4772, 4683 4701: -0.7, 10.4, 8.94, 9.5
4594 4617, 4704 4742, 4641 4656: 0.8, 10.4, 9.8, 10.2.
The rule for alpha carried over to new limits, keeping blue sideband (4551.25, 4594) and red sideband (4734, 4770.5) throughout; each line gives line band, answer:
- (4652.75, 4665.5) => -0.8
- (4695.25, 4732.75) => -1.9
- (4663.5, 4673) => -0.2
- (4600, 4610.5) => -0.2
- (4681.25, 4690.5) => -0.2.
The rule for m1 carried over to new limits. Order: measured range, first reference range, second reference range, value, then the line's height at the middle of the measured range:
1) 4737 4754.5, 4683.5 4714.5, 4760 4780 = -0.20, 8.13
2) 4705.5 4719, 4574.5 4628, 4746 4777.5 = -0.10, 8.89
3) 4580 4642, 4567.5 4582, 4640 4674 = -0.01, 10.2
